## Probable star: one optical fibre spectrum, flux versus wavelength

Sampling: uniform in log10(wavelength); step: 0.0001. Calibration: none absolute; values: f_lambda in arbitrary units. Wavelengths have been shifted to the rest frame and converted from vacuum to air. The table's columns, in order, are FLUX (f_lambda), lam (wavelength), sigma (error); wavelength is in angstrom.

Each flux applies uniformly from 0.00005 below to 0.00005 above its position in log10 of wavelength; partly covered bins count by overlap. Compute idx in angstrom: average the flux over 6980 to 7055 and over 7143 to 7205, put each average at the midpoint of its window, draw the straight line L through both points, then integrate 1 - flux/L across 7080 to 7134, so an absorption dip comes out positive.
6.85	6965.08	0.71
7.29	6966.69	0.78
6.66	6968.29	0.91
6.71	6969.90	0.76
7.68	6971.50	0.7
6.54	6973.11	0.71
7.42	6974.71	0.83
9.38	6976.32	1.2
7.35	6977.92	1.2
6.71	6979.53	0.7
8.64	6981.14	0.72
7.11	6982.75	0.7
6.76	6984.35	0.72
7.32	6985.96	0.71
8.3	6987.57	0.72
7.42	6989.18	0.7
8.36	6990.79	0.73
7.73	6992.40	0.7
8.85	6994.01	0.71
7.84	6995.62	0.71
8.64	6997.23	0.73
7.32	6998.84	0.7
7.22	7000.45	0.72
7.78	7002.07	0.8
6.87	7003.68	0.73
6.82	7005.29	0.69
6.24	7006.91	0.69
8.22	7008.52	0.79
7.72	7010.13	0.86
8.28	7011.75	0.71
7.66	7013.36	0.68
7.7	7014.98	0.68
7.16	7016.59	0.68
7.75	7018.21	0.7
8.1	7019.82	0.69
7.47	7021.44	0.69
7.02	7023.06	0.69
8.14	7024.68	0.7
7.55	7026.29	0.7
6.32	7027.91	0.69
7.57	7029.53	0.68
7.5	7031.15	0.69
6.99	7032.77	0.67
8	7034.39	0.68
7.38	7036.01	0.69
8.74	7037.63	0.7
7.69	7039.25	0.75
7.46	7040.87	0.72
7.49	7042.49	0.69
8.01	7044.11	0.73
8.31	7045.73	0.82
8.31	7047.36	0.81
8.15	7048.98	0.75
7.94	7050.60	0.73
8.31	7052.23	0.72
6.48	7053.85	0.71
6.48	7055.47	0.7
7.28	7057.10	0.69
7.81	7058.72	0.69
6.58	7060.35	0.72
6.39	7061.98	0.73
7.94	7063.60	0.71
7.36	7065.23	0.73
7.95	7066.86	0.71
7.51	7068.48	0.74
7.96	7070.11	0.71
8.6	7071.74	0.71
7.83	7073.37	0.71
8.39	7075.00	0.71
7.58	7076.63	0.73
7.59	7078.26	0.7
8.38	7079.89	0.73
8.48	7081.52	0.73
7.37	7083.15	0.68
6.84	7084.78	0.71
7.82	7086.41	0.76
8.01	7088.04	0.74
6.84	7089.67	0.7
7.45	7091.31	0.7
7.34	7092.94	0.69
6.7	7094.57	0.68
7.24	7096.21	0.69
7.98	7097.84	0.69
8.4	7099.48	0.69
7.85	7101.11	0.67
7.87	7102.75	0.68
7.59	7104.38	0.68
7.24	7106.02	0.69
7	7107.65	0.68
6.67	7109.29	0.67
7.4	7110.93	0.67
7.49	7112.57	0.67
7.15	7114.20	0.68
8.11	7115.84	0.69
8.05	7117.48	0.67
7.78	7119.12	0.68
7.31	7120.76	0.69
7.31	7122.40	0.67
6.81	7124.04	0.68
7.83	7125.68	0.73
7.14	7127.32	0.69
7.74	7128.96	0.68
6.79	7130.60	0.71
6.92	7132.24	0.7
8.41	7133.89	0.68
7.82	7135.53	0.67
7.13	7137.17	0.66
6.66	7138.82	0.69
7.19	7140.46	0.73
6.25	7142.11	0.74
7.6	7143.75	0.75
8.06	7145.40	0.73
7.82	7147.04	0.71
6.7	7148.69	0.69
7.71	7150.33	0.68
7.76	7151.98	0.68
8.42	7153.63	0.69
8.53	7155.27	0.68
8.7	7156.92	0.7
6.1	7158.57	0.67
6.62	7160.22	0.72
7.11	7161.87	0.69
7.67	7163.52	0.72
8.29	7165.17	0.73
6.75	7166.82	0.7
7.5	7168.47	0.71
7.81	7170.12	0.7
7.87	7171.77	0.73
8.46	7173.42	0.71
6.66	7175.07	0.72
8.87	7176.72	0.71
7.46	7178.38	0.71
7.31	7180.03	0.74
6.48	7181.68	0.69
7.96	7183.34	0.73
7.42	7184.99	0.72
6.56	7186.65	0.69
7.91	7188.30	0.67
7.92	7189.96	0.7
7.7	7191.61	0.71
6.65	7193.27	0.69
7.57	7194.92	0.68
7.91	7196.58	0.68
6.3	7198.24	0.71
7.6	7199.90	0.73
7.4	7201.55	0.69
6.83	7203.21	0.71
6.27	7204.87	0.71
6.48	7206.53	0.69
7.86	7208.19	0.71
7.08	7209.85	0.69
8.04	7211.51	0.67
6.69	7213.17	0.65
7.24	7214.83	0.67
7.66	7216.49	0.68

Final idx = 0.58 angstrom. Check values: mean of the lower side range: 7.66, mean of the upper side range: 7.49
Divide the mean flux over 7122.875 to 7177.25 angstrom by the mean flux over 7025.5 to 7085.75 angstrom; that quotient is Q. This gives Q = 1.0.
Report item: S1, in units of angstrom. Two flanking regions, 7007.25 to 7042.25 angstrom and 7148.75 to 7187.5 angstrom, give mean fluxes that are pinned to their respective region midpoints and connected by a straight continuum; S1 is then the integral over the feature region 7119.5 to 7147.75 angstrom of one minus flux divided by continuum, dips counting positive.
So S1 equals 0.8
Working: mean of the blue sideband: 7.62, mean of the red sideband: 7.55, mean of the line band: 7.35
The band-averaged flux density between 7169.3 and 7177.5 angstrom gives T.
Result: 7.94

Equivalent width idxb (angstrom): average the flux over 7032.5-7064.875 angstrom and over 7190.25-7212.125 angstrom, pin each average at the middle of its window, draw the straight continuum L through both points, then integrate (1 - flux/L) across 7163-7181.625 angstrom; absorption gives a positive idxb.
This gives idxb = -0.9 angstrom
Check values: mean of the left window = 7.59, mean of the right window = 7.22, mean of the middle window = 7.65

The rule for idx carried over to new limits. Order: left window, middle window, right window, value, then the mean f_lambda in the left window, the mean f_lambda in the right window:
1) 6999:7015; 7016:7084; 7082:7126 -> -1.9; 7.43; 7.47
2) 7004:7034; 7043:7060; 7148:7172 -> -0.4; 7.45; 7.57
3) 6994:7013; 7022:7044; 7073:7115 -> 0.1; 7.6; 7.56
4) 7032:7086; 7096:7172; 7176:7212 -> 0.0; 7.69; 7.33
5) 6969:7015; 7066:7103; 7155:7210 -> -1.2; 7.6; 7.39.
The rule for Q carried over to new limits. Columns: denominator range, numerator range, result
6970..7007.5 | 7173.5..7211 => 0.97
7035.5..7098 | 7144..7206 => 0.98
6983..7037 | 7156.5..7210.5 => 0.97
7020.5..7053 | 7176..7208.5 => 0.95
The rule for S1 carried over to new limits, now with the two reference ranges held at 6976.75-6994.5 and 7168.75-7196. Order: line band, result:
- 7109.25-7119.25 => 0.04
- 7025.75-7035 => 0.44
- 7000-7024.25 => 0.63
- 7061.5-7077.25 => -0.31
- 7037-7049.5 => -0.57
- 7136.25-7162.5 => 0.58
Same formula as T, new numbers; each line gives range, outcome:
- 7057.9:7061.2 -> 7.18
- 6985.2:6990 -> 7.68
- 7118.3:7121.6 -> 7.54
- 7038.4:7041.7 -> 7.6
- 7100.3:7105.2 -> 7.77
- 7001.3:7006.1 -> 7.15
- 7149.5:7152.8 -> 7.74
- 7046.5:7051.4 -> 8.13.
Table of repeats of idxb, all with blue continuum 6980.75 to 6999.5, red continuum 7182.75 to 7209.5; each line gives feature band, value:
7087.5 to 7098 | 0.3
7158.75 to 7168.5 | 0.2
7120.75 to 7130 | 0.1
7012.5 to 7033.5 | 0.8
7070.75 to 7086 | -0.6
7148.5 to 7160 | -0.5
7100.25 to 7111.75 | 0.2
